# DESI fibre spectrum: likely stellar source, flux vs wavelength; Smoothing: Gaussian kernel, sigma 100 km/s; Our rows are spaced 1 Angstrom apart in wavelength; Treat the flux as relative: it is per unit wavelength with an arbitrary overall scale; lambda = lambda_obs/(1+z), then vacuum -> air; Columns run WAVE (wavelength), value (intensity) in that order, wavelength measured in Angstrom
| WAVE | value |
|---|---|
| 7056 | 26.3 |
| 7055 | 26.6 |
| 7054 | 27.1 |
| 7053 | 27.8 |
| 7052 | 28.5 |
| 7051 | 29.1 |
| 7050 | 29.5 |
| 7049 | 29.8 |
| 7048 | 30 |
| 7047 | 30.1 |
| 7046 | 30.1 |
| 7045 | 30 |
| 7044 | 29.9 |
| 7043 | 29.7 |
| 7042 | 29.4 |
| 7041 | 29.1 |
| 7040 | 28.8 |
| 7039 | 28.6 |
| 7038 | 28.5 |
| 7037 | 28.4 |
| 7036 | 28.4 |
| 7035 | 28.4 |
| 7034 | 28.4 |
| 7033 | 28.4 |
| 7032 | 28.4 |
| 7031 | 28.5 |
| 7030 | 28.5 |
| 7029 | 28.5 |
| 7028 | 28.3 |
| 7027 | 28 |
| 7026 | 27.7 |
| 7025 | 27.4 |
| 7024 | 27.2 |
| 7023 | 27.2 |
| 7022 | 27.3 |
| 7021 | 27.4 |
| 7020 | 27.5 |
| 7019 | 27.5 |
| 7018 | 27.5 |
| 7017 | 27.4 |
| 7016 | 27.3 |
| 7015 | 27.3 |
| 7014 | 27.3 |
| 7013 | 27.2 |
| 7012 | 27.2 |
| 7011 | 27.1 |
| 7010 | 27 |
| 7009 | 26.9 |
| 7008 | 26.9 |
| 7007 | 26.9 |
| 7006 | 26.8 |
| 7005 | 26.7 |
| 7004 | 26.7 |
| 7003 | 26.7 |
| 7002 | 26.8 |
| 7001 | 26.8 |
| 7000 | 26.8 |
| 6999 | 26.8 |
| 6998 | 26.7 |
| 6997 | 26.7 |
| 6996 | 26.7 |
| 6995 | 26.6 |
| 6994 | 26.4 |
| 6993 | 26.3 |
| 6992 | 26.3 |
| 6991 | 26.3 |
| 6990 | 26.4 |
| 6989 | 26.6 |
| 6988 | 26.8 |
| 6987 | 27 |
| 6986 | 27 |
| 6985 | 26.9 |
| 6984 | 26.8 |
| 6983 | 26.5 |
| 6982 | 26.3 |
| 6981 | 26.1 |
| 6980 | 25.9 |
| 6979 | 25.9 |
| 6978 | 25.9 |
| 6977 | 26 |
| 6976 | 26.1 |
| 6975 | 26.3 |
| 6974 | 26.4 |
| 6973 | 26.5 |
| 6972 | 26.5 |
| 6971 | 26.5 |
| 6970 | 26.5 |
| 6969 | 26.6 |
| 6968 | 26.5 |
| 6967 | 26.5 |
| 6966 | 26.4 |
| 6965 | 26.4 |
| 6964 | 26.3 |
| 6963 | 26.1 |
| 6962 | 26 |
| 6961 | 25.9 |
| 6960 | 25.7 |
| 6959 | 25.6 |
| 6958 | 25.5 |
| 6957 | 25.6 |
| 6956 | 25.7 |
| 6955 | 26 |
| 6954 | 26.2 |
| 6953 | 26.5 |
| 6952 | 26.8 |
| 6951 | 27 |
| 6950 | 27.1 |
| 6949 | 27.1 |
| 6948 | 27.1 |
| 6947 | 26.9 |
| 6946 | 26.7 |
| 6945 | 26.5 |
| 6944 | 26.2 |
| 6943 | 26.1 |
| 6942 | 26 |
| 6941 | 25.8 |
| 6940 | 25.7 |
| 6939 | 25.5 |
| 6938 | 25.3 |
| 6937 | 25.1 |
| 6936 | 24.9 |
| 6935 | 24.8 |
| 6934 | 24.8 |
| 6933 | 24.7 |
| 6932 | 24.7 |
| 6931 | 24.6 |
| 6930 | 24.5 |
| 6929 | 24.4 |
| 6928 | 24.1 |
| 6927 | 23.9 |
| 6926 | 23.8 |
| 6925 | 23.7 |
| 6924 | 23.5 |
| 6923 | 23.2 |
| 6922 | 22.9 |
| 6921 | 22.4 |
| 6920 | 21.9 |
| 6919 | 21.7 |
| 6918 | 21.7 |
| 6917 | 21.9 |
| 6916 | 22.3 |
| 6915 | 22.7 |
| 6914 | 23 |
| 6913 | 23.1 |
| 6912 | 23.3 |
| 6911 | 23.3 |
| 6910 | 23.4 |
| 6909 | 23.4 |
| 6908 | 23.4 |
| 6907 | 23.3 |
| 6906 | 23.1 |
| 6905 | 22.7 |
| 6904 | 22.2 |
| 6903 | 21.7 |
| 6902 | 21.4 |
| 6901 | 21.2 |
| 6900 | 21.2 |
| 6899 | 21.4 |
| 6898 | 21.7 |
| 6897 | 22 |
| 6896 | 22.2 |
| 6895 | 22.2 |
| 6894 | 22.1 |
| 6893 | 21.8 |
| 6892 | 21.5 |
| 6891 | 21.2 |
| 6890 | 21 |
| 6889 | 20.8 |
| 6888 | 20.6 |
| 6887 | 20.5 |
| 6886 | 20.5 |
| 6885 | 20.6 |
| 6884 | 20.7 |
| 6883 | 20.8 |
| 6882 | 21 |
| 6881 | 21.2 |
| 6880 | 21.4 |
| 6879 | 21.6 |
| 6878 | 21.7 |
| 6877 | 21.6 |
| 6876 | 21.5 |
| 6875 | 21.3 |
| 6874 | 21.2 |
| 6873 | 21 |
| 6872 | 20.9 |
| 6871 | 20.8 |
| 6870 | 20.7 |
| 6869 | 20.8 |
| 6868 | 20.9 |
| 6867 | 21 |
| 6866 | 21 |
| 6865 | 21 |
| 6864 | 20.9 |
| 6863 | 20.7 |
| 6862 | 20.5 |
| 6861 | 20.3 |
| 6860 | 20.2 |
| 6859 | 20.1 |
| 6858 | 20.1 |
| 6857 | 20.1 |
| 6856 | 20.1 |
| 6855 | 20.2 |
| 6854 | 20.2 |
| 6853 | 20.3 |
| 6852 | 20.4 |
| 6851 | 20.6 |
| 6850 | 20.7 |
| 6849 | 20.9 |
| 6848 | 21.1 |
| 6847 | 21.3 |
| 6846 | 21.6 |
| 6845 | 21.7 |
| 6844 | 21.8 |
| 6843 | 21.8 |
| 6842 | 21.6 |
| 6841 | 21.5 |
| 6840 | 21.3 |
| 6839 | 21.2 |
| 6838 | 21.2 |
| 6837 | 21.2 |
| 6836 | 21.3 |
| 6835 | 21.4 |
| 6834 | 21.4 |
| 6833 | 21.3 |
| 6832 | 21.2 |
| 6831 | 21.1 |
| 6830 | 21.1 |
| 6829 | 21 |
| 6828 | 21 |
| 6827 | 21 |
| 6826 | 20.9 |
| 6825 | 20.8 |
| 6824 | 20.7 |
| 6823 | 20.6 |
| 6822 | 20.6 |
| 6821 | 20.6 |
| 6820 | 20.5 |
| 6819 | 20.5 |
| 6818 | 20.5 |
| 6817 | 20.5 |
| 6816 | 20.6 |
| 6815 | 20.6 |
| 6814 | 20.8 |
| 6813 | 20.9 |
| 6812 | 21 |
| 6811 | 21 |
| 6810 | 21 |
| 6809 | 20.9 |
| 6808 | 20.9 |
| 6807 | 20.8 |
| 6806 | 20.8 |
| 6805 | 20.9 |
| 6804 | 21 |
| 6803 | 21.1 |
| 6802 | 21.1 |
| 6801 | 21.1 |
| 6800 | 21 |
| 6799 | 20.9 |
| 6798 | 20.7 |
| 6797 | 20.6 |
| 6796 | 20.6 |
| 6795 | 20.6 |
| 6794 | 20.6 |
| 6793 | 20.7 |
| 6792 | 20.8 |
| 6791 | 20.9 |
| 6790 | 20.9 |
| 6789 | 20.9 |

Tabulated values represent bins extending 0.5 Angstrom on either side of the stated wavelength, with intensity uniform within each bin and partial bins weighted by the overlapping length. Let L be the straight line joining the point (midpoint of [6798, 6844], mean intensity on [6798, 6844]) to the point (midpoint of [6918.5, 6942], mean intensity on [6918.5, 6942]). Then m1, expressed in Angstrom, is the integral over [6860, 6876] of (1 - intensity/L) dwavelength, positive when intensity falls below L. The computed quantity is 1.08 Angstrom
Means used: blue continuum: 21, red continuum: 24.2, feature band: 20.9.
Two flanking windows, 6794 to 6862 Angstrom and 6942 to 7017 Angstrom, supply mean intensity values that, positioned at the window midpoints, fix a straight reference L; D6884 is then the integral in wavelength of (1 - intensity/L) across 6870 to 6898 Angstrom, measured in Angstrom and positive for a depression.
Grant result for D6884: 2.1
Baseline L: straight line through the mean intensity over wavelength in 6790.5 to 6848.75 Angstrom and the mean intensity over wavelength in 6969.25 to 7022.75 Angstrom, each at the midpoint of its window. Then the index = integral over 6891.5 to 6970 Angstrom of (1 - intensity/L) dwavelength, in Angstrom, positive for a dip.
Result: 1.0 Angstrom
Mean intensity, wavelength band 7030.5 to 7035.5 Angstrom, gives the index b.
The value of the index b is 28.4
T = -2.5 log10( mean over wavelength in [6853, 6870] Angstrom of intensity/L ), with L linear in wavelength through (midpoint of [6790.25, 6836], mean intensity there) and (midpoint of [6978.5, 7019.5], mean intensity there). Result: 0.10 mag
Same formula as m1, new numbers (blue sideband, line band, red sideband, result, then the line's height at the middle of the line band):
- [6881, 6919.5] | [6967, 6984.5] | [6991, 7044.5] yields -0.5 Angstrom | 25.5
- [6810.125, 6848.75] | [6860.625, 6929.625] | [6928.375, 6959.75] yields 5.5 Angstrom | 23.8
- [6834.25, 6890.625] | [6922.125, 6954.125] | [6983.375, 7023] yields -1.6 Angstrom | 24.1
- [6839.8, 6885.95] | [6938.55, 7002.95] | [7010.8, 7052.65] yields -1.8 Angstrom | 25.7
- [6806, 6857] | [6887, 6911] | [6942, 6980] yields 1.8 Angstrom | 23.7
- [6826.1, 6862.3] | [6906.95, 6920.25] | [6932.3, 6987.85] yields 0.7 Angstrom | 24.1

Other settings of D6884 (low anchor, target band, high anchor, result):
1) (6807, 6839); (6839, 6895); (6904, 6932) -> 2.5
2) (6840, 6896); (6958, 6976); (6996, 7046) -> -0.6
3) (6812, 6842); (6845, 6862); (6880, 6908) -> 0.5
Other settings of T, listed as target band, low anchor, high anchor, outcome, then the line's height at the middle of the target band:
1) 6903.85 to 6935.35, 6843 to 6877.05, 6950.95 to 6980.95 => 0.02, 23.8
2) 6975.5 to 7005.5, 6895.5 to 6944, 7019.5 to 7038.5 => 0.00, 26.4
